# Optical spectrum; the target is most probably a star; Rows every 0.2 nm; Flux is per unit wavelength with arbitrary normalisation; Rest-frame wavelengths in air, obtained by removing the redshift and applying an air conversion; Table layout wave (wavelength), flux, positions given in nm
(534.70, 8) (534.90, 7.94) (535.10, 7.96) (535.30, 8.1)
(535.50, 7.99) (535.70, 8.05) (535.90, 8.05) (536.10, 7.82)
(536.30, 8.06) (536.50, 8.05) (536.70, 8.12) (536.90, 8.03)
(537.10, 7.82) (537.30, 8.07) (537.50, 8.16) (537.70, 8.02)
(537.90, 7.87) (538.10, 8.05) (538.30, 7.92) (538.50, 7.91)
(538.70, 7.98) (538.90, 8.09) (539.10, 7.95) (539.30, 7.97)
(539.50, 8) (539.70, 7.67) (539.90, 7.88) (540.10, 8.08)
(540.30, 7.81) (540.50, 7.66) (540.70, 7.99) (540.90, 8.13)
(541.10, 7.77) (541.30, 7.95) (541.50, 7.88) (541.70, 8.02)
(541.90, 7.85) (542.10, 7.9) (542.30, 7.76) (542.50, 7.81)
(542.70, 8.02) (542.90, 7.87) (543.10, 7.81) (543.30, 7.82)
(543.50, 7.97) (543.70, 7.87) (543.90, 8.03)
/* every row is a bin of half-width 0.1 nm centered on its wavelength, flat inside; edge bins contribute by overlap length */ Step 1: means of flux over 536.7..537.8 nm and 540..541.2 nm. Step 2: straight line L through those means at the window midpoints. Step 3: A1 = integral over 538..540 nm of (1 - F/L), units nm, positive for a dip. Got 0.006 nm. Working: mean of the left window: 8.03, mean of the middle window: 7.94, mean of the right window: 7.91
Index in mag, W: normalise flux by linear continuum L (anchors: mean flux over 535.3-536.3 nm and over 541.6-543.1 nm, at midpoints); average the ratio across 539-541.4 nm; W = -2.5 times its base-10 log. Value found 0.00 mag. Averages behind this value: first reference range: 8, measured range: 7.91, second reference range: 7.88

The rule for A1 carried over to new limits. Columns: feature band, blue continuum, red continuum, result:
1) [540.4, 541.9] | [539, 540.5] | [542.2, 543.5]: -0.006 nm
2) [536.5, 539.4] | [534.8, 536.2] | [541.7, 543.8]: -0.018 nm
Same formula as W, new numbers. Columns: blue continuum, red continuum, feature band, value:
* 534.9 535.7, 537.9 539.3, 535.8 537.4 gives 0.00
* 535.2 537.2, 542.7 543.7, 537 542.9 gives 0.00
